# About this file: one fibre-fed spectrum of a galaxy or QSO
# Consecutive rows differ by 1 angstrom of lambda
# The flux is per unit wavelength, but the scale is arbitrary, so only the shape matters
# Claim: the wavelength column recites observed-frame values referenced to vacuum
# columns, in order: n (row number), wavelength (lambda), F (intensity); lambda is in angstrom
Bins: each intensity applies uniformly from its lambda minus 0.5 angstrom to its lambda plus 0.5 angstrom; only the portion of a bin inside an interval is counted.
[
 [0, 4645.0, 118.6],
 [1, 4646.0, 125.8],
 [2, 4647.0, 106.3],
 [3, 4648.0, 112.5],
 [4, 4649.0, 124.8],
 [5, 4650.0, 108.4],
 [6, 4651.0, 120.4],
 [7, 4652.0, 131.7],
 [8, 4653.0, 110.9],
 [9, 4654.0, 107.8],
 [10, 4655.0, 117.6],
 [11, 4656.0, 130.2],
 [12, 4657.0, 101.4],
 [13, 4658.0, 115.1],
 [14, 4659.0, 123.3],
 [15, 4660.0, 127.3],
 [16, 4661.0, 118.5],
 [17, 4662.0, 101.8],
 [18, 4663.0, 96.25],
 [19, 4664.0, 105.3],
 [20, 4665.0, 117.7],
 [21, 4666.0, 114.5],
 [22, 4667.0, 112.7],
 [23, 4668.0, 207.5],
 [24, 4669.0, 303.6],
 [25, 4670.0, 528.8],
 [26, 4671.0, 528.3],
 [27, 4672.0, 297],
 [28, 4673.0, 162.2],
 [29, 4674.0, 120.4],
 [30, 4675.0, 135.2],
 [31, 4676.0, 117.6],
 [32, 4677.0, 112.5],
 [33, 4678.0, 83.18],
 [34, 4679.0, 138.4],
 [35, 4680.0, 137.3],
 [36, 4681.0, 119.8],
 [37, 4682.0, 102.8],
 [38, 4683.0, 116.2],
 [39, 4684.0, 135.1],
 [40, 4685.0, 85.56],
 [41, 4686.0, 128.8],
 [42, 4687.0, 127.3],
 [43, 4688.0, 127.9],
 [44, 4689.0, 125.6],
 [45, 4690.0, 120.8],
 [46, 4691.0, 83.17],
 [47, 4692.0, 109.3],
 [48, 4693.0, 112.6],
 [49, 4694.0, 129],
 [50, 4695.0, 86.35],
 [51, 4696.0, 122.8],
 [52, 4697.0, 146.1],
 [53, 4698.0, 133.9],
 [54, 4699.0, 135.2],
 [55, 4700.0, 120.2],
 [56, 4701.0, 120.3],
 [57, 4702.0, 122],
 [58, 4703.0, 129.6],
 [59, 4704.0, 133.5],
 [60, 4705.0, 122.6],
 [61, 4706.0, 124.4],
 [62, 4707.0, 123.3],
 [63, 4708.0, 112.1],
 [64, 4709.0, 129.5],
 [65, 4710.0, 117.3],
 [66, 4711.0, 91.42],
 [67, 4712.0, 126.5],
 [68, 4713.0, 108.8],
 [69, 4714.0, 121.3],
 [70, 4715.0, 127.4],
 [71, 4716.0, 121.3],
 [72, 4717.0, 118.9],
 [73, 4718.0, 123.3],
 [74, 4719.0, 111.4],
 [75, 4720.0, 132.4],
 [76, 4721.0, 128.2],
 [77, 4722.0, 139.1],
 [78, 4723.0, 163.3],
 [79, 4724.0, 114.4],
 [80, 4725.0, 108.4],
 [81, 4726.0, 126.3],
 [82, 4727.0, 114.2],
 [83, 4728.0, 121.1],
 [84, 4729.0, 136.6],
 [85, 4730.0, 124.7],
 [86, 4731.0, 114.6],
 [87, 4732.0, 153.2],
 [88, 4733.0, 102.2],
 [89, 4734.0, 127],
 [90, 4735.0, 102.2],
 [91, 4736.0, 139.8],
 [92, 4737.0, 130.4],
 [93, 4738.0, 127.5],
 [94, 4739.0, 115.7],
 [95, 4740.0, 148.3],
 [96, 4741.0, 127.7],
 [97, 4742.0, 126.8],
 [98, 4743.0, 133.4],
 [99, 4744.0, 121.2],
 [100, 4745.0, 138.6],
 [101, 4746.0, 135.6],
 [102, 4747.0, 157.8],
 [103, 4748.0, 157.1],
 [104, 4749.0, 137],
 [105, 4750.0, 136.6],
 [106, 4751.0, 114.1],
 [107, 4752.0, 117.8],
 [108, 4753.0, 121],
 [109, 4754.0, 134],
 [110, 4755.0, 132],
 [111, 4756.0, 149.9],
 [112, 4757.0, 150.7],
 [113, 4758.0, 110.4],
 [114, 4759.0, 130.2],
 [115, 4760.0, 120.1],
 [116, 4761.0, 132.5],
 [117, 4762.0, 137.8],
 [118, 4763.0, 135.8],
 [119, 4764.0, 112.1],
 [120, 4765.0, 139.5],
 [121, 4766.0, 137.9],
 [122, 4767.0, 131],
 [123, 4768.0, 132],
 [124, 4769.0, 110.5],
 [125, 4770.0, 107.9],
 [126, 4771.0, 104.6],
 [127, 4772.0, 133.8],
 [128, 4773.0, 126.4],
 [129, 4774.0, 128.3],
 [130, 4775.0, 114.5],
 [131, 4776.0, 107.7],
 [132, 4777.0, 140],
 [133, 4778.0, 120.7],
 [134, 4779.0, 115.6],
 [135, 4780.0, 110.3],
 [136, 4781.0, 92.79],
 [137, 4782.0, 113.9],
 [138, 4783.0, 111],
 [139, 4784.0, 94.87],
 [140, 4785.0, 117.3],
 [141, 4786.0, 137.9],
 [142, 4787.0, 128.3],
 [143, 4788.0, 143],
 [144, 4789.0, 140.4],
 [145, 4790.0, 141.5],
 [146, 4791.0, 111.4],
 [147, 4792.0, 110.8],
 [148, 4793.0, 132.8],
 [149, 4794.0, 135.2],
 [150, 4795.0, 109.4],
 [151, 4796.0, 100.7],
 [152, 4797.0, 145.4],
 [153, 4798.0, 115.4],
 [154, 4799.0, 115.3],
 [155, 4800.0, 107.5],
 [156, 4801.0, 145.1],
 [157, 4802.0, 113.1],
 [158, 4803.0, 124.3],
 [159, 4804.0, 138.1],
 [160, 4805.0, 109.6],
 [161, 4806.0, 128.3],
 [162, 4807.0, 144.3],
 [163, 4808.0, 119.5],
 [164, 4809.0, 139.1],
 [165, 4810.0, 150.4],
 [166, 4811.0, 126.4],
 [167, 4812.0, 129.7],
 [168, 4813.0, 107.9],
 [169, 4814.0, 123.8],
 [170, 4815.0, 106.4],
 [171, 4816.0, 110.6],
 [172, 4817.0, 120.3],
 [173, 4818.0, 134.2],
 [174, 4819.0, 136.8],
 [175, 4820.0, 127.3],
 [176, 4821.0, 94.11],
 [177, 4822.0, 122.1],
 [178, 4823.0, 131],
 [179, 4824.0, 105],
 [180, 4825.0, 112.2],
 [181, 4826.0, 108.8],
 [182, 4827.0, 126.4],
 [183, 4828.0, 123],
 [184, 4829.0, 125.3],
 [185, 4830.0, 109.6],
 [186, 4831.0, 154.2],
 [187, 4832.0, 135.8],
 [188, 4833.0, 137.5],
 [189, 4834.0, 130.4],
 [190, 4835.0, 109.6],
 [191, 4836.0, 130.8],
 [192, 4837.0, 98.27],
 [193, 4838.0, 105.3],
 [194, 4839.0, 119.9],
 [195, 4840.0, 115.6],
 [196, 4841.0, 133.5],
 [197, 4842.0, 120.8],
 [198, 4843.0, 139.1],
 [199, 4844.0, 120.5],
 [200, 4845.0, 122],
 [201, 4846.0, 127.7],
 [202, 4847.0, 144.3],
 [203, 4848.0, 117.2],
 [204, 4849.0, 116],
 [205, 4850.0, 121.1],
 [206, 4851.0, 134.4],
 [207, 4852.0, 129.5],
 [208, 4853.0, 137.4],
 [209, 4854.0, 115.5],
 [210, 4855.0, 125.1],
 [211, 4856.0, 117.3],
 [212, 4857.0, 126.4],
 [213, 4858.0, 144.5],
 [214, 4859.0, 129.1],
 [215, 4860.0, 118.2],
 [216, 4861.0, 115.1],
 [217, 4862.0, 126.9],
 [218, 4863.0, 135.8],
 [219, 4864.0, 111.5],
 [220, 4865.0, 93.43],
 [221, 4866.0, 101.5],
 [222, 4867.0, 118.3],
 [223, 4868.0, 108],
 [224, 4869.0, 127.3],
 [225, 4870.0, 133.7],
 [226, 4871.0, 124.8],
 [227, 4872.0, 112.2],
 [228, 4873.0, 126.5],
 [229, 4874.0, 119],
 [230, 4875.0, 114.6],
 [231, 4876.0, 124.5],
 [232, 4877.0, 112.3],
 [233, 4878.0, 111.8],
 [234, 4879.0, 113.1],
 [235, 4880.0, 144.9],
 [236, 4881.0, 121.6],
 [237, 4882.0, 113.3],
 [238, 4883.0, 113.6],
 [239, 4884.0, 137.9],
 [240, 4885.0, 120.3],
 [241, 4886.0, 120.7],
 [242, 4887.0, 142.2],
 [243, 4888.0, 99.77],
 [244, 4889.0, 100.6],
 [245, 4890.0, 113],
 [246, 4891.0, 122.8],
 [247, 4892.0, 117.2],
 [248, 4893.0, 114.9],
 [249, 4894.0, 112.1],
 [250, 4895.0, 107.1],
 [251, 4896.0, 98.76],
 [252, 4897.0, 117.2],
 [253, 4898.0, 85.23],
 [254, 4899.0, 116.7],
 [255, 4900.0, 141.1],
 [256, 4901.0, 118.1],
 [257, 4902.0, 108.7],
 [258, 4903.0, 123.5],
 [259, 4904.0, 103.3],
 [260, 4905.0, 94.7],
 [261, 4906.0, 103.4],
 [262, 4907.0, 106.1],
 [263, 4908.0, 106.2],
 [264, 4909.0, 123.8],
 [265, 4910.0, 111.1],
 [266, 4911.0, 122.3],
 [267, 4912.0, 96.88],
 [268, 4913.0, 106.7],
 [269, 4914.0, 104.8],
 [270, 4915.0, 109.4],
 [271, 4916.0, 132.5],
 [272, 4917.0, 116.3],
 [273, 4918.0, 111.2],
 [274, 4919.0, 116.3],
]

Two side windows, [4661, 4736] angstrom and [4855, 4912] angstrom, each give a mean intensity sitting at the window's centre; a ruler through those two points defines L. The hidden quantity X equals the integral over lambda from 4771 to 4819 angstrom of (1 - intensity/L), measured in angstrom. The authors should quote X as 1.47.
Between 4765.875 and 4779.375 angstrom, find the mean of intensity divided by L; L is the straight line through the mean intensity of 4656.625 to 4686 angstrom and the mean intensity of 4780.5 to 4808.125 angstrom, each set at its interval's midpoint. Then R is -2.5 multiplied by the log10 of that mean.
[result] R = 0.063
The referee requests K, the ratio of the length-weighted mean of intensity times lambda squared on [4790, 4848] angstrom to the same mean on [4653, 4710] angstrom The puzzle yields 0.9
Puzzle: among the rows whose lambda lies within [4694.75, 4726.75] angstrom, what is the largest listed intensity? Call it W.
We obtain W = 163.3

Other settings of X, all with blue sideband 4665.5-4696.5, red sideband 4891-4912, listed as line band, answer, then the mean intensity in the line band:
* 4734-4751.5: 1.6 angstrom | 132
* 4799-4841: 2.0 angstrom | 123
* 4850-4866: -0.3 angstrom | 123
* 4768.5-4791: 2.9 angstrom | 120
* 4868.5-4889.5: -0.8 angstrom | 121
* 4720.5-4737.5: 2.6 angstrom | 126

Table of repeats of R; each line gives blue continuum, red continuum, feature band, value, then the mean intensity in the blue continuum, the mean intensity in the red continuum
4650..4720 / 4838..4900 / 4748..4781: 0.032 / 137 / 120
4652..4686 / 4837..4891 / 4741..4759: 0.058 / 155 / 121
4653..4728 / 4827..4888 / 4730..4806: 0.039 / 137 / 123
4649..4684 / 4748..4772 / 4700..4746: 0.115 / 154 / 128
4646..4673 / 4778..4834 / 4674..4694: 0.315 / 163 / 123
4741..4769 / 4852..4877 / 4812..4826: 0.070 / 132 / 121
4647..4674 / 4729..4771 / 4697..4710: 0.172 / 164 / 129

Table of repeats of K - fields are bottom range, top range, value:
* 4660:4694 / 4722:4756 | 0.86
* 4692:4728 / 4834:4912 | 1.03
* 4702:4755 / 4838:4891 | 1.02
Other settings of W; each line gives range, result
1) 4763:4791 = 143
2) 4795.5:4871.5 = 154.2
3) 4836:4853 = 144.3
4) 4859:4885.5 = 144.9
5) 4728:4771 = 157.8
